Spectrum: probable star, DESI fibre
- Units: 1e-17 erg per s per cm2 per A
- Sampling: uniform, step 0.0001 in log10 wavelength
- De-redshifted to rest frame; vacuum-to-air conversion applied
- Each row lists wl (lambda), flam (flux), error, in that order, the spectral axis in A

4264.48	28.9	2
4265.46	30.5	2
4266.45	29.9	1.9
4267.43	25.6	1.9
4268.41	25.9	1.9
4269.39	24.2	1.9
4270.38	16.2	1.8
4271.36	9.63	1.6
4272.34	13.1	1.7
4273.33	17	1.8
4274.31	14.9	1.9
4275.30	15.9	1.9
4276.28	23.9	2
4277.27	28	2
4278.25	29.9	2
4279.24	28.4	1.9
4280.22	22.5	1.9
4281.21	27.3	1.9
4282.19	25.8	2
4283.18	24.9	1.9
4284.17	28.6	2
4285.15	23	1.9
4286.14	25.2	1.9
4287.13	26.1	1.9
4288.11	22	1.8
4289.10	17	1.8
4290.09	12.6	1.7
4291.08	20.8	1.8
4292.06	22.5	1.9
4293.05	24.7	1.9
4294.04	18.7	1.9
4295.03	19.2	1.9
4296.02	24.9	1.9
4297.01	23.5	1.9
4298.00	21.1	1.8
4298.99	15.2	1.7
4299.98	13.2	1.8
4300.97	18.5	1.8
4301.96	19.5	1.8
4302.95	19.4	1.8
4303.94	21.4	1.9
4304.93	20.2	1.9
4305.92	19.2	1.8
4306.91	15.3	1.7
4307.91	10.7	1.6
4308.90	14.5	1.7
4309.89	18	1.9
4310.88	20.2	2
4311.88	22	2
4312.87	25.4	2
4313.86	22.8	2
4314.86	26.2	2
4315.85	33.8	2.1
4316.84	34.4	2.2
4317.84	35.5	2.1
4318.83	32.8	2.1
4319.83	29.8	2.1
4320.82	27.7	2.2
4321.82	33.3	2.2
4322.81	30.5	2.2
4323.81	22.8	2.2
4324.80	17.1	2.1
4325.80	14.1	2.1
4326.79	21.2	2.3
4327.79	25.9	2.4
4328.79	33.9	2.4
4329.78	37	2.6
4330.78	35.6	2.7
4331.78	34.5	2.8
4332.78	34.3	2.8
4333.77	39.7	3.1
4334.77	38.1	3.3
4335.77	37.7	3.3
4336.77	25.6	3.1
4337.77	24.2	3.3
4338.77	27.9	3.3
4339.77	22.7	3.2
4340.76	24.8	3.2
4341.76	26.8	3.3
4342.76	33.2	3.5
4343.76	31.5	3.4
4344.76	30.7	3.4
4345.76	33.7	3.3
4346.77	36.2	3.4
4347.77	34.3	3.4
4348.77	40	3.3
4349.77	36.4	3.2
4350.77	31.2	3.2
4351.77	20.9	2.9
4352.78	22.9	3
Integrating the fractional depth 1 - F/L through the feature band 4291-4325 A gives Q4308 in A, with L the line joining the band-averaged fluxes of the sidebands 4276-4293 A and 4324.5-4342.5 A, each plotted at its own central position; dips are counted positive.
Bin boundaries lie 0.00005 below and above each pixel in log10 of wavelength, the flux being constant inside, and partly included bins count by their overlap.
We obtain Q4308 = 4.9 A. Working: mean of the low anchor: 24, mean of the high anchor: 29.1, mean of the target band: 22.8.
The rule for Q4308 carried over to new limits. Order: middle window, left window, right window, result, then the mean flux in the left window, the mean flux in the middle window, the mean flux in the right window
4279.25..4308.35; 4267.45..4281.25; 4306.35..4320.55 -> 2.22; 21.2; 20.9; 24.4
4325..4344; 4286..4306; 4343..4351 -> 0.68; 20.2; 29.7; 34.3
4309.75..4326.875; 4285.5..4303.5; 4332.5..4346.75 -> -0.30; 20.2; 26.3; 30.9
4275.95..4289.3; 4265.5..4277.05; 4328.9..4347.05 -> -1.93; 20.3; 25.4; 31.9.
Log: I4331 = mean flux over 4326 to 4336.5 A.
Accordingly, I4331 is 33.1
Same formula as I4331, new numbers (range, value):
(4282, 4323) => 22.8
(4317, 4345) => 29.7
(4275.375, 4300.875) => 22.6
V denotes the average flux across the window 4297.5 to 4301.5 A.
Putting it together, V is 17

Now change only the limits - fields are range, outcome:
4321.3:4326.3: 23.6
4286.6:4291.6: 19.8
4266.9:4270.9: 23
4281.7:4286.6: 25.5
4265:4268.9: 27.9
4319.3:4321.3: 28.8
